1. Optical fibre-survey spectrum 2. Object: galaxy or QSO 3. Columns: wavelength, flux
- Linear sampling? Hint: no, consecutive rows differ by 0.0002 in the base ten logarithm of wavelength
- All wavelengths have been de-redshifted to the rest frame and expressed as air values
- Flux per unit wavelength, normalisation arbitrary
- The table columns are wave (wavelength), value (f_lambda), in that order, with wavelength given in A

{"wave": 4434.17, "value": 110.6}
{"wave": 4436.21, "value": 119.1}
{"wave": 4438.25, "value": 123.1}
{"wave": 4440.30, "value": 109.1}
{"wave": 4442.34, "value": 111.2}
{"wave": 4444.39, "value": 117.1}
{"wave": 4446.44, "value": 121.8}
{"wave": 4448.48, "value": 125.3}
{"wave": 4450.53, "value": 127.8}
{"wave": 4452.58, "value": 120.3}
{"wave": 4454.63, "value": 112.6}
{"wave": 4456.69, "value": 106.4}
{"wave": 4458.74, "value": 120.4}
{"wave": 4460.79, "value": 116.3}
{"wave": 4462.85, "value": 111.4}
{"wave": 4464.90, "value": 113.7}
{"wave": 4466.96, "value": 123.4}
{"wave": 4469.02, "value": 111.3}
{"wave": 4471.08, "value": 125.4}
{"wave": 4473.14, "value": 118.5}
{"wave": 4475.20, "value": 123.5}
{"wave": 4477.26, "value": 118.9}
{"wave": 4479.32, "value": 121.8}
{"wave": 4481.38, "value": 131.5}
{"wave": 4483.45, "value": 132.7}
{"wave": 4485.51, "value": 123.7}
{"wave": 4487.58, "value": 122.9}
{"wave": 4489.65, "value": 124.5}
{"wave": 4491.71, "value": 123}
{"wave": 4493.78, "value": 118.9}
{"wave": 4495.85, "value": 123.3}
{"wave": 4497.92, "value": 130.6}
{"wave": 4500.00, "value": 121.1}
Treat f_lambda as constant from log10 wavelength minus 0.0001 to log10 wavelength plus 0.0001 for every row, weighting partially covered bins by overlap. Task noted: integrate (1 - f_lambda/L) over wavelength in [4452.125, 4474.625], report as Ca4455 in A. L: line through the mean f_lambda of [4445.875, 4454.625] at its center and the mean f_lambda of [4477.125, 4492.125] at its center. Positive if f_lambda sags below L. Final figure 1.3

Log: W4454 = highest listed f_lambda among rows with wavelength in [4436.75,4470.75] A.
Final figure 127.8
